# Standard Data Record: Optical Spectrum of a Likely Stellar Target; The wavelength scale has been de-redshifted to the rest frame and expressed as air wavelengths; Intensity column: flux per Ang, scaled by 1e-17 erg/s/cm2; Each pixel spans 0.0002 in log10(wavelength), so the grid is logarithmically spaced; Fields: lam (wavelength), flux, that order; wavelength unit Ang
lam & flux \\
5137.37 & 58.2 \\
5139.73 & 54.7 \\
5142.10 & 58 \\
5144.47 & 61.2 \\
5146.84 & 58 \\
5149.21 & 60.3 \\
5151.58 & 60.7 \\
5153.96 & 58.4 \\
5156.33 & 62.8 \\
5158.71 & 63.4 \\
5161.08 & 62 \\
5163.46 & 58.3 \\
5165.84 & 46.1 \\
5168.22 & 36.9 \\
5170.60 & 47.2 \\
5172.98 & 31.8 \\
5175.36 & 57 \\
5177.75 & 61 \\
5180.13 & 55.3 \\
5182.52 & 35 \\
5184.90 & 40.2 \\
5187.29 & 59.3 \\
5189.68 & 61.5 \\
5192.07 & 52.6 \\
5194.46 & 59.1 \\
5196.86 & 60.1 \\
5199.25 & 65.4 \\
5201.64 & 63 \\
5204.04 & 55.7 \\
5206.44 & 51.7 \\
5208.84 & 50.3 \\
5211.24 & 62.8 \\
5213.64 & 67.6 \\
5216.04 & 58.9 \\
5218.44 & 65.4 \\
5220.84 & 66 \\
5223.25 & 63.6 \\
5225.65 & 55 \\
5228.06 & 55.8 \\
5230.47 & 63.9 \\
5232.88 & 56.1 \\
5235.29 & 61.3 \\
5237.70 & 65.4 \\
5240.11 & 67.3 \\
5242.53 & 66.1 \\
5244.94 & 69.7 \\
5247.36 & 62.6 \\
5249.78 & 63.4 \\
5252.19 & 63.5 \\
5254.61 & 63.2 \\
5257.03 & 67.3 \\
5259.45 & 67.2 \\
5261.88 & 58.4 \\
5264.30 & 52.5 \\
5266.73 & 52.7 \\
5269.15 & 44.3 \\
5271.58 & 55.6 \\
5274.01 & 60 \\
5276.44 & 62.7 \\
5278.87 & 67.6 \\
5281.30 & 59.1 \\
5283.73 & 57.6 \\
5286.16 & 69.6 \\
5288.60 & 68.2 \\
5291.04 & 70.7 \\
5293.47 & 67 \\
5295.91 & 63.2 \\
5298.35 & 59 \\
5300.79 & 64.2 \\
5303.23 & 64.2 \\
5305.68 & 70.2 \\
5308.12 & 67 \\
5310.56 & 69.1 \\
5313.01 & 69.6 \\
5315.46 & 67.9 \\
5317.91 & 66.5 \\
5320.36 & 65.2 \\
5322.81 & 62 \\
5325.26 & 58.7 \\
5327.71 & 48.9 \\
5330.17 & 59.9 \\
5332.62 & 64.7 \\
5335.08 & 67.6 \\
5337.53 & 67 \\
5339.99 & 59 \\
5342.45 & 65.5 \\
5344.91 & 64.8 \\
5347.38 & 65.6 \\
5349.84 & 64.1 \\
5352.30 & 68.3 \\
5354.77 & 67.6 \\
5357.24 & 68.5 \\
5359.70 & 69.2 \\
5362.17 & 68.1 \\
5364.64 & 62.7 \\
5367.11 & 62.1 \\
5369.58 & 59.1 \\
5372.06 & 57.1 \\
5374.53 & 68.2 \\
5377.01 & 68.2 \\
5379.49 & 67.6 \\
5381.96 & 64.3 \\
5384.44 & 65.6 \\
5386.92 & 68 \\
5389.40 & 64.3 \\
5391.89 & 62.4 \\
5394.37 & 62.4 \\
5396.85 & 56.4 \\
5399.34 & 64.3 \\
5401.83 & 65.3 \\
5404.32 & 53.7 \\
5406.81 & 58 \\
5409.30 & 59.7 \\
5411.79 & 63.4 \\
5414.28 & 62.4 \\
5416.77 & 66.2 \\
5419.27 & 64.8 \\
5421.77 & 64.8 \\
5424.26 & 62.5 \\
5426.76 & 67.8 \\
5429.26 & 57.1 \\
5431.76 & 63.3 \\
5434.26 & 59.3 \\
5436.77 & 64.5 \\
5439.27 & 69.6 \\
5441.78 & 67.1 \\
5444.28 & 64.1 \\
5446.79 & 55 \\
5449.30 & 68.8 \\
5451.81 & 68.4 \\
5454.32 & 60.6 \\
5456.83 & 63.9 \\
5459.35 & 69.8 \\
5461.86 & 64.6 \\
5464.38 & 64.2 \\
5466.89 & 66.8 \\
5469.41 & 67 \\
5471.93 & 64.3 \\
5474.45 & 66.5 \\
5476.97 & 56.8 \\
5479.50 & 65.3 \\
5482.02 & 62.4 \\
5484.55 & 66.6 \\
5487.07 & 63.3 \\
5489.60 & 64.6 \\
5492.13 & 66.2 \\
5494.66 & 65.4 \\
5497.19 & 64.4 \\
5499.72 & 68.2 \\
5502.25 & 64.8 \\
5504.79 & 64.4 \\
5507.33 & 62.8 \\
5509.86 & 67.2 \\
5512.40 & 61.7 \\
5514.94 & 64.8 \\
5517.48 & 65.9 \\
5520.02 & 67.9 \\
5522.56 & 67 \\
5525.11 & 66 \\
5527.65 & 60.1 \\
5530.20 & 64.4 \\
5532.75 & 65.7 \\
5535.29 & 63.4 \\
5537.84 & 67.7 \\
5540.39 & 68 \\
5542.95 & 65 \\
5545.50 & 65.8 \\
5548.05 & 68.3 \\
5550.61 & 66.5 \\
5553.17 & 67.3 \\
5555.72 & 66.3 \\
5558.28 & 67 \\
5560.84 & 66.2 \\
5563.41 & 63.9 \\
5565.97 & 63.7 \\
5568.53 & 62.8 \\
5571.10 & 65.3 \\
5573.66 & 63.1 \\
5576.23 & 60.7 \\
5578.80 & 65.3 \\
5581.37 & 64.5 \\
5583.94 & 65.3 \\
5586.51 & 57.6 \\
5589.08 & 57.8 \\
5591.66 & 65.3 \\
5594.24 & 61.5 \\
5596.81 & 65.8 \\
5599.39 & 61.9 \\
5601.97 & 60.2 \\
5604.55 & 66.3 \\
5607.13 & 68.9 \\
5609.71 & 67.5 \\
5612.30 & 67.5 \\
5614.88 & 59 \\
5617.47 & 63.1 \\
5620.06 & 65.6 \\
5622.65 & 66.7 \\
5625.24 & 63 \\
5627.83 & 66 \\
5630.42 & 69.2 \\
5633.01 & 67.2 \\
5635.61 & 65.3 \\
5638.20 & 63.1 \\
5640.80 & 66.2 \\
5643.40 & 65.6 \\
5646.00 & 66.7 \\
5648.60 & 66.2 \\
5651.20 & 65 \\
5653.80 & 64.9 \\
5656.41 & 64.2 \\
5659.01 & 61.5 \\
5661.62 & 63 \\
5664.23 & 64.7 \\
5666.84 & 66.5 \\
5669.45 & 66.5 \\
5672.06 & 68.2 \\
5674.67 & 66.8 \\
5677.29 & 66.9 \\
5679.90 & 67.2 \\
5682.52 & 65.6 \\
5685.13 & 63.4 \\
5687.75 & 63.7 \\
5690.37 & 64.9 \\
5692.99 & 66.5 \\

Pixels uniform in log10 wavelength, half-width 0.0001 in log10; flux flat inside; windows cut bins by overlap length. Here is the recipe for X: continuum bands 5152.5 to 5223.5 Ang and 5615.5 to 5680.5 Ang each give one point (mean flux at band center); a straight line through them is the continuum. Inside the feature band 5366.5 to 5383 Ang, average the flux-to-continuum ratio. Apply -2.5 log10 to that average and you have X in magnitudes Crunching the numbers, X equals -0.07 mag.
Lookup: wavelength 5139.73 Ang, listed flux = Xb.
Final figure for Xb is 54.7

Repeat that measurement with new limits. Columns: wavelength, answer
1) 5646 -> 66.7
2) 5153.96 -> 58.4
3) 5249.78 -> 63.4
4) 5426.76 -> 67.8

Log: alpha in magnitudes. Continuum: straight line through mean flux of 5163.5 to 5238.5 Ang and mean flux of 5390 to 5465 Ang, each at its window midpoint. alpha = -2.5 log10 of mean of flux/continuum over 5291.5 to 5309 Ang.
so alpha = -0.11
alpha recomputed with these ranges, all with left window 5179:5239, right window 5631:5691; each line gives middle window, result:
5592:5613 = -0.01 mag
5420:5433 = -0.03 mag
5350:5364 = -0.12 mag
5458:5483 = -0.04 mag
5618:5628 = 0.00 mag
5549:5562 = -0.05 mag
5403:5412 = 0.06 mag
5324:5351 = -0.04 mag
